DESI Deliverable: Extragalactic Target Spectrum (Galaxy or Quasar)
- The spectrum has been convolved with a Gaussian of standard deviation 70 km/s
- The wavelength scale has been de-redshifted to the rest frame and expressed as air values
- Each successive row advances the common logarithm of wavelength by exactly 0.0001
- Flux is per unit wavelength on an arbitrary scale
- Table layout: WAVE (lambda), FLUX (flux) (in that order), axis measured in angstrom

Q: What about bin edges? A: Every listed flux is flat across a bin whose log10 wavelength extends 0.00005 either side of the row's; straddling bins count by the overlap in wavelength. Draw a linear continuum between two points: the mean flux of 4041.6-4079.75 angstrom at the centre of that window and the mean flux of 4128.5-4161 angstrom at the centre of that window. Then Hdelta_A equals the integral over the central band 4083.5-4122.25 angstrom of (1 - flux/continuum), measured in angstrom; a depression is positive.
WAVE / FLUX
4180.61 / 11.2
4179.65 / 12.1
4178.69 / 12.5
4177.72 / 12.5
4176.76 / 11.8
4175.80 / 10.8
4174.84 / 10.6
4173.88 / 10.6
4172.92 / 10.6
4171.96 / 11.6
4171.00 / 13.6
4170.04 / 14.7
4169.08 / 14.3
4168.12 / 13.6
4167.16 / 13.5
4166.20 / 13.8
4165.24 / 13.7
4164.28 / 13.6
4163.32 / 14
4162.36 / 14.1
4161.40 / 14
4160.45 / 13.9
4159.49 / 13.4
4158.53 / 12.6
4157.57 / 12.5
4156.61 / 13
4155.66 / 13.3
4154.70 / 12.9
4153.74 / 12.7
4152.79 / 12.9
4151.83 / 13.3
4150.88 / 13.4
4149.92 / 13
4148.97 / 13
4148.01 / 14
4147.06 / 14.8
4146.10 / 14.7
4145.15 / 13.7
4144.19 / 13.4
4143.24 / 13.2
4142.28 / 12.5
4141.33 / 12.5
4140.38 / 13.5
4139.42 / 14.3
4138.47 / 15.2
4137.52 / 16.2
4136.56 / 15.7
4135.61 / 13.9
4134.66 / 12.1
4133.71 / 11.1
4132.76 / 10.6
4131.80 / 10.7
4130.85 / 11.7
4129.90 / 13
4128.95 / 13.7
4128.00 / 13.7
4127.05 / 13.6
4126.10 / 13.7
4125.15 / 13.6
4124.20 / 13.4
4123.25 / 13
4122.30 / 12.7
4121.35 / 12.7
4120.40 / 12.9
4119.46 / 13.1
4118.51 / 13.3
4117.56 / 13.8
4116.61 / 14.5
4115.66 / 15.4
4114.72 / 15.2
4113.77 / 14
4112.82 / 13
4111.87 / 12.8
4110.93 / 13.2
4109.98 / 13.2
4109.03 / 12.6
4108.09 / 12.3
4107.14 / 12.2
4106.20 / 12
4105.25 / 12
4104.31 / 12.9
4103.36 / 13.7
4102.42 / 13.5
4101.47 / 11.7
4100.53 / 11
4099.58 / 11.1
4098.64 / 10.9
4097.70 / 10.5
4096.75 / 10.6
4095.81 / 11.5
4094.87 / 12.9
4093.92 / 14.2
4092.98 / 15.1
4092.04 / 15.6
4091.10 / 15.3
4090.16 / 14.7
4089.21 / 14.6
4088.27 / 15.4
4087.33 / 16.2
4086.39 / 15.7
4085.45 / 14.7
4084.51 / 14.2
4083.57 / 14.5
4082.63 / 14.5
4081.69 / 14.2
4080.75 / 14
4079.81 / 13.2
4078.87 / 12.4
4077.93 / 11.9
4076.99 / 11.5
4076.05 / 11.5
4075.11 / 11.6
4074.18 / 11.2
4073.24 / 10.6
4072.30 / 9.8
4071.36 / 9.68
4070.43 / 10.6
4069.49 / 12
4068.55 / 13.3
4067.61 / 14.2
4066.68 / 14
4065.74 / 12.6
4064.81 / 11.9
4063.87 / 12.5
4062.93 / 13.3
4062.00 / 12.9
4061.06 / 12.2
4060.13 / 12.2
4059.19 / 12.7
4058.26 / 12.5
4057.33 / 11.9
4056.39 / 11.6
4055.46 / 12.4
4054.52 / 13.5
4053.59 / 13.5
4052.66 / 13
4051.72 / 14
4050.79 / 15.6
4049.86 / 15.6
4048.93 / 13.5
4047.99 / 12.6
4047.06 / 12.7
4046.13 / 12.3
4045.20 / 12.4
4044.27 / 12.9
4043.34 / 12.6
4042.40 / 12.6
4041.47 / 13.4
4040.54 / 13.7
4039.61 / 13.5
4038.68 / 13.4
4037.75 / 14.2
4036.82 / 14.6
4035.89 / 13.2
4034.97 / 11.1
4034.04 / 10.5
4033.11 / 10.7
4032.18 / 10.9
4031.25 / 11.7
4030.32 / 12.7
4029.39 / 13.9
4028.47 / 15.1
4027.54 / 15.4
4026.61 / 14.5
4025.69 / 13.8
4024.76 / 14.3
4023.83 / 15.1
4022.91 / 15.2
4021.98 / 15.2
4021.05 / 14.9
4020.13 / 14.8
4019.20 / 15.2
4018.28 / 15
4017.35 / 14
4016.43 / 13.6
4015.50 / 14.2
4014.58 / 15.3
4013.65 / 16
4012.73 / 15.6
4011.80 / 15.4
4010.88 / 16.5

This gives -1.5 angstrom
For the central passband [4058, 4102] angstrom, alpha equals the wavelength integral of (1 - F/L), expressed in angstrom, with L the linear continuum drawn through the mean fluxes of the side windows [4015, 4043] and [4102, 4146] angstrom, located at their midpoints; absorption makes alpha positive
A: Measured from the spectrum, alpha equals 2.0 angstrom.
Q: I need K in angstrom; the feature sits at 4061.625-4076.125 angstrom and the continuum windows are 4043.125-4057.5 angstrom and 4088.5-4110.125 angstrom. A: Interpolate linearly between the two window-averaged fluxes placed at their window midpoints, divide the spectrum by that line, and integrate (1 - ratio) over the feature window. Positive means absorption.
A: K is 1.16 angstrom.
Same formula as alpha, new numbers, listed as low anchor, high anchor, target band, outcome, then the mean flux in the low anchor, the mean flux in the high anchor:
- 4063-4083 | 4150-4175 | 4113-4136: -0.71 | 12.3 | 13.1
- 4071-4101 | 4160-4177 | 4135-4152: -1.24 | 13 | 13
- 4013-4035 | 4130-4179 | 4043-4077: 2.95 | 13.9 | 13.1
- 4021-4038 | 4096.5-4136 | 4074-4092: -1.13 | 13.5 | 12.7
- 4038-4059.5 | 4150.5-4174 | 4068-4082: 1.43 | 13.1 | 13.2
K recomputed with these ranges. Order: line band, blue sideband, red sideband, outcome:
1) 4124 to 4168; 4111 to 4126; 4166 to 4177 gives -1.4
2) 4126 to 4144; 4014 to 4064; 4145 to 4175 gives 0.1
